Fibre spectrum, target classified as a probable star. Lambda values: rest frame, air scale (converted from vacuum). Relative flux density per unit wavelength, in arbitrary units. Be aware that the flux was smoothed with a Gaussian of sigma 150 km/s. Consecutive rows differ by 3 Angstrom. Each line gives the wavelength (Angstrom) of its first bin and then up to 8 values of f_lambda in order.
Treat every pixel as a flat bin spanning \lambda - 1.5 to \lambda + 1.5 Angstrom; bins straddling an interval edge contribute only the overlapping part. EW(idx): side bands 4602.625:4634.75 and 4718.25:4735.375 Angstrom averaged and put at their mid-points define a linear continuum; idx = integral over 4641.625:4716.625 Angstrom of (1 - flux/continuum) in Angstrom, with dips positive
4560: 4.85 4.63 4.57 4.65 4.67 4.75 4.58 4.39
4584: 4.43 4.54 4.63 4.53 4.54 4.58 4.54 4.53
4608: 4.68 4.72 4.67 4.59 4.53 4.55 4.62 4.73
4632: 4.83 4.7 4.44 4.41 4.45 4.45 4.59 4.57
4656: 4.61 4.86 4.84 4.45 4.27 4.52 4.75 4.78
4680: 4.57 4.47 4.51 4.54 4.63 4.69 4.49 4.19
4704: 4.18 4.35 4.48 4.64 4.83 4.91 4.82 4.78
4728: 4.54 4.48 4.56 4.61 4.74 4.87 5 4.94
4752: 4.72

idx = 1.88 Angstrom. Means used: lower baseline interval 4.64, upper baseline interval 4.67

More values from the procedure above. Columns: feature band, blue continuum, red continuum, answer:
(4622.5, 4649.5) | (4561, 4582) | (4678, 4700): 0.0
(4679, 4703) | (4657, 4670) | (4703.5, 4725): 0.6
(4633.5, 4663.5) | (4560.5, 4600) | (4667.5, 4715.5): -0.3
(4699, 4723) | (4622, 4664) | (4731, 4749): 0.8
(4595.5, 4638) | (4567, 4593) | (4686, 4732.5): -0.5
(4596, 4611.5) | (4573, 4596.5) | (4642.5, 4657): -0.2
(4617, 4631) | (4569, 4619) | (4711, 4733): 0.0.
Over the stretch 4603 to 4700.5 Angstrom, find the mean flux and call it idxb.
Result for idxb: 4.59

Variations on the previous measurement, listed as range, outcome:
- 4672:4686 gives 4.62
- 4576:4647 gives 4.57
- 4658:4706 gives 4.54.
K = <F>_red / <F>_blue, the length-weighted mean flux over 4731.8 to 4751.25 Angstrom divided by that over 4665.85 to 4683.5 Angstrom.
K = 1.0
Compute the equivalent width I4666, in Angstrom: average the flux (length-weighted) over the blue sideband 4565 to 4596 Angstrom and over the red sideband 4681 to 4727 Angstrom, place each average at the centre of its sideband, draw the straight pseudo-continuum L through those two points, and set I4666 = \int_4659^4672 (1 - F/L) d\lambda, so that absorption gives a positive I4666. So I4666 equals 0.03 Angstrom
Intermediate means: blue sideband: 4.57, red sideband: 4.57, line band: 4.56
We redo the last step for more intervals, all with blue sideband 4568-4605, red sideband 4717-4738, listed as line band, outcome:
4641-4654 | 0.3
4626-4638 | -0.2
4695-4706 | 0.7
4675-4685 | 0.1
